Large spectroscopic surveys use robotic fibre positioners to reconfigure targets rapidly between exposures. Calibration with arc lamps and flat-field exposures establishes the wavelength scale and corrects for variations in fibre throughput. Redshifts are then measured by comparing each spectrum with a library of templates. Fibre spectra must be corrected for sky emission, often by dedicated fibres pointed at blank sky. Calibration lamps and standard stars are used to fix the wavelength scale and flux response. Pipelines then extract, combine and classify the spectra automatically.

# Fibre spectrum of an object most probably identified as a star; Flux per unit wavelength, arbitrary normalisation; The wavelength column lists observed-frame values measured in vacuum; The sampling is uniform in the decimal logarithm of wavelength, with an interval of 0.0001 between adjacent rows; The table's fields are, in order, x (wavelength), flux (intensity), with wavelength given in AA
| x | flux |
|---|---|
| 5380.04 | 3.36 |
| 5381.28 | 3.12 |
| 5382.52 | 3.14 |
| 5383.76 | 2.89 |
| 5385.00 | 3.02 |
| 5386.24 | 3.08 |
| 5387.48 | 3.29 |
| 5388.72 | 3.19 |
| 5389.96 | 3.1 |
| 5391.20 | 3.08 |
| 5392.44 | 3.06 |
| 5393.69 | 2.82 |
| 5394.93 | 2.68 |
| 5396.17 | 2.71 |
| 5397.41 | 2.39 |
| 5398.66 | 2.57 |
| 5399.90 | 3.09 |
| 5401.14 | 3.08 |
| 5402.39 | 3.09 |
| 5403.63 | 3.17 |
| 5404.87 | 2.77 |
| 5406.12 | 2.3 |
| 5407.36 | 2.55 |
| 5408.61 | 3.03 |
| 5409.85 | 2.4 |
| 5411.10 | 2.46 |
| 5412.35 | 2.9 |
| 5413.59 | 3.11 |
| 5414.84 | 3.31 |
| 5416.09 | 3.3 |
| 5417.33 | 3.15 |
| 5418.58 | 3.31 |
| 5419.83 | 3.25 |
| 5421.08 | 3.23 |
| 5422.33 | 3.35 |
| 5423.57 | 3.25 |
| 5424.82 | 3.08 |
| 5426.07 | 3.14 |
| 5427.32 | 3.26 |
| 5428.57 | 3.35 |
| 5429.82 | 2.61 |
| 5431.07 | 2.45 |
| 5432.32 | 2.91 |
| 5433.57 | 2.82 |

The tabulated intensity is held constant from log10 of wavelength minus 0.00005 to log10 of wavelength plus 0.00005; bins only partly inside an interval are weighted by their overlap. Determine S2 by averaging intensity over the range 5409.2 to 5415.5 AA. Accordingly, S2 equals 2.84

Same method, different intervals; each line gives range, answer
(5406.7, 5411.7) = 2.61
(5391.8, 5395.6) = 2.85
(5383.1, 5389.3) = 3.09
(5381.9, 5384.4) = 3.01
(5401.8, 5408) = 2.78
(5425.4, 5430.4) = 3.09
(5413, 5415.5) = 3.2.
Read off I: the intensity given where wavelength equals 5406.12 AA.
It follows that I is 2.3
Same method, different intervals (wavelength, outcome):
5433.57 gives 2.82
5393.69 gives 2.82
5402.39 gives 3.09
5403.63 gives 3.17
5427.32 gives 3.26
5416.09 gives 3.3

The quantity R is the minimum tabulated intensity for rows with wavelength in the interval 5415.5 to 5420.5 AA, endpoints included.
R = 3.15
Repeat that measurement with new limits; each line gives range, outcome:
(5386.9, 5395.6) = 2.68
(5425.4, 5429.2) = 3.14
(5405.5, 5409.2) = 2.3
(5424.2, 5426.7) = 3.08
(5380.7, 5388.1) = 2.89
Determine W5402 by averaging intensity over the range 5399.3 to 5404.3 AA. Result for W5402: 3.11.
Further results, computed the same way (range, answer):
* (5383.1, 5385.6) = 2.96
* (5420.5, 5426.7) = 3.21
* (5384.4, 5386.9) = 3.05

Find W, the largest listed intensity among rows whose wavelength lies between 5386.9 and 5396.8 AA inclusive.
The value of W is 3.29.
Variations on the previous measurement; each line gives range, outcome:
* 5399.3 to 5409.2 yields 3.17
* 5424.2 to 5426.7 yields 3.14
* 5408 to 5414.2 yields 3.11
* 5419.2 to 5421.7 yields 3.25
